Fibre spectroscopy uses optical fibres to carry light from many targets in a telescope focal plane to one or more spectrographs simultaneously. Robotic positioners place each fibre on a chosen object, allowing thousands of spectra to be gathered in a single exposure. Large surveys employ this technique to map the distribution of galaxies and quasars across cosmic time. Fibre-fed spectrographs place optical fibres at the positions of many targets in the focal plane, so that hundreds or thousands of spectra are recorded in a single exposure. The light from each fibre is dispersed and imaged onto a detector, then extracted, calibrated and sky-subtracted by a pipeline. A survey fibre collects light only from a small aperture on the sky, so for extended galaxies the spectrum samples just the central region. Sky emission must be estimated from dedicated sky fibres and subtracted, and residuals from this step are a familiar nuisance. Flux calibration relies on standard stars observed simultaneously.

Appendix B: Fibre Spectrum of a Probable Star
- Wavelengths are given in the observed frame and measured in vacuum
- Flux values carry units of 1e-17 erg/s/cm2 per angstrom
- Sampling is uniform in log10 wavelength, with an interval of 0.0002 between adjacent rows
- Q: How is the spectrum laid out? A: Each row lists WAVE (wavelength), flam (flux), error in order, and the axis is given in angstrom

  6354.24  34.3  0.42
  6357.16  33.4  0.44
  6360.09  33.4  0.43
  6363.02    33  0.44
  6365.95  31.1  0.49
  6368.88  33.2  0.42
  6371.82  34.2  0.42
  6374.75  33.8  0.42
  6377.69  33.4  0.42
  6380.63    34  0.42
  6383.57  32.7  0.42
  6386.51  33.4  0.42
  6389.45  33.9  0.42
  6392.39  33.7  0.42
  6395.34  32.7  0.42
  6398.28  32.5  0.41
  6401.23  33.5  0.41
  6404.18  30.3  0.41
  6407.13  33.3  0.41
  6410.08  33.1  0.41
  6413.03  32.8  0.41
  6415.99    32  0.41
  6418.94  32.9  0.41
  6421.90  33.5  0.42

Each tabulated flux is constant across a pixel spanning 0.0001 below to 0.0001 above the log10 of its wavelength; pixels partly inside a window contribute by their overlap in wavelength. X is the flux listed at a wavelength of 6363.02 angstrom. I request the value 33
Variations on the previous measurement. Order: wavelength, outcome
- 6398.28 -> 32.5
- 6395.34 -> 32.7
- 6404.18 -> 30.3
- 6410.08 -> 33.1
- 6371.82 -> 34.2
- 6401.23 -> 33.5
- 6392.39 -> 33.7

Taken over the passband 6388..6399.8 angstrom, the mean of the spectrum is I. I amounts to 33.2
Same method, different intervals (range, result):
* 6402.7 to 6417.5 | 32.3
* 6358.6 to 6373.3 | 33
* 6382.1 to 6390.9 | 33.3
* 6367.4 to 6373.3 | 33.7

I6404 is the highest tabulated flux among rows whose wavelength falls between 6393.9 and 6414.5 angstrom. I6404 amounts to 33.5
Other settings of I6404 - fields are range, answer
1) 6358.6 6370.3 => 33.4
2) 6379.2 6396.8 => 34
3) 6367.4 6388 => 34.2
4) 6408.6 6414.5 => 33.1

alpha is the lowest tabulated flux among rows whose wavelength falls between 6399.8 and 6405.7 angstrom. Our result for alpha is 30.3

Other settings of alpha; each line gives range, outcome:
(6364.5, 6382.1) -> 31.1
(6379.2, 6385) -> 32.7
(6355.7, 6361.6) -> 33.4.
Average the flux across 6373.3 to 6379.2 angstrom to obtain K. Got 33.6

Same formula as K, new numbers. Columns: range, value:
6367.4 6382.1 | 33.7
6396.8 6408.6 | 32.4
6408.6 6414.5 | 33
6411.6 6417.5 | 32.4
